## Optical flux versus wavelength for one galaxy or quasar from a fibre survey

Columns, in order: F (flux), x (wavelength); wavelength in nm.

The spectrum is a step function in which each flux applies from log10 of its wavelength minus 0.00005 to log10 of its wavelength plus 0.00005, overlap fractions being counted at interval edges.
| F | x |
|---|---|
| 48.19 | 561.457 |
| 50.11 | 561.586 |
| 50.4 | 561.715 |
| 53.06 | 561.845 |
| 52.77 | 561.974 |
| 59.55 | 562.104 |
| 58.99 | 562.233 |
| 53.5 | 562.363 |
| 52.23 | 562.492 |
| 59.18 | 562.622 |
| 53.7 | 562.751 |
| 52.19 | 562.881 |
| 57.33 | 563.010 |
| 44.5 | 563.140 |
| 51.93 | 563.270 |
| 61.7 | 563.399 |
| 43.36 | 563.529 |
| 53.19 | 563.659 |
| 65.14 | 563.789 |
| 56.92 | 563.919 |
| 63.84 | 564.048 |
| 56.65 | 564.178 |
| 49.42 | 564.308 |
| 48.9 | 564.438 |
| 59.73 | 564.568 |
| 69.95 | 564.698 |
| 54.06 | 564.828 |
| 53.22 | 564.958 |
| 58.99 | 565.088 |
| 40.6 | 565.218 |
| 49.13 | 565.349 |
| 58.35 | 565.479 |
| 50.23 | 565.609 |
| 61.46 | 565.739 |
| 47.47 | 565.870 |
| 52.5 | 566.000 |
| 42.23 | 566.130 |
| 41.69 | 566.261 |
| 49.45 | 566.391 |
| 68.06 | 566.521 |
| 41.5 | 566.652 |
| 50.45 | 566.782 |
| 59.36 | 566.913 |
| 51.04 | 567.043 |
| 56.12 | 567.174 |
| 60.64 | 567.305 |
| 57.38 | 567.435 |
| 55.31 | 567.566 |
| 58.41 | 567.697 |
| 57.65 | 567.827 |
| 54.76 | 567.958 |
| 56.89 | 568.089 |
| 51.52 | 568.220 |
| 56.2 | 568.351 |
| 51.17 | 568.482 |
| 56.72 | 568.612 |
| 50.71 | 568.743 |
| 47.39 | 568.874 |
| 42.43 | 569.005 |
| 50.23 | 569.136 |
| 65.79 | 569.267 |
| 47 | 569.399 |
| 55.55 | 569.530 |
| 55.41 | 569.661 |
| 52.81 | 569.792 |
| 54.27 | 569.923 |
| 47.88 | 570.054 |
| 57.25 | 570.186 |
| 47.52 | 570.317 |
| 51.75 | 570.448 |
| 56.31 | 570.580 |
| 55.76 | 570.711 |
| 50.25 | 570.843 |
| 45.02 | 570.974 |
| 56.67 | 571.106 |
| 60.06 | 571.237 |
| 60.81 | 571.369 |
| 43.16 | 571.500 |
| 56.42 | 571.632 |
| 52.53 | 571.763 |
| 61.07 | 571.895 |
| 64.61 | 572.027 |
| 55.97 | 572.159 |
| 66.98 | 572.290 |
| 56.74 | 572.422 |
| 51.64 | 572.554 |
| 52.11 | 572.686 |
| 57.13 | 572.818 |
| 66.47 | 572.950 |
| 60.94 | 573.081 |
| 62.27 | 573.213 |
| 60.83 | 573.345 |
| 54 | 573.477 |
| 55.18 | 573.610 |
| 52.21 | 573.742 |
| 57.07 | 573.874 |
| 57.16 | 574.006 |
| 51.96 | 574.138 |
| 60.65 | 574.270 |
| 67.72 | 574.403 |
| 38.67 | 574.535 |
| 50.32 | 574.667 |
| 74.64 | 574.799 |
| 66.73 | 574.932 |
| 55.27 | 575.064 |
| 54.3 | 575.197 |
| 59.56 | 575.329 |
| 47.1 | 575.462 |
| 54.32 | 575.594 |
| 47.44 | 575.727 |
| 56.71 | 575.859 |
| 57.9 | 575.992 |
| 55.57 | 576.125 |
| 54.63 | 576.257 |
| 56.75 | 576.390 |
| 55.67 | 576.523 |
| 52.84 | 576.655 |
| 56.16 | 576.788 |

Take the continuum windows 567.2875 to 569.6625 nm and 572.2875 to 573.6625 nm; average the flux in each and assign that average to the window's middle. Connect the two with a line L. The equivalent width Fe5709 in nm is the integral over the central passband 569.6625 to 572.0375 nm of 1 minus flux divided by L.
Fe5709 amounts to 0.10 nm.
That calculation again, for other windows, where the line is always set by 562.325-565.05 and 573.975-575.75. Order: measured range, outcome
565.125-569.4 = 0.22 nm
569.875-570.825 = 0.05 nm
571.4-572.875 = -0.01 nm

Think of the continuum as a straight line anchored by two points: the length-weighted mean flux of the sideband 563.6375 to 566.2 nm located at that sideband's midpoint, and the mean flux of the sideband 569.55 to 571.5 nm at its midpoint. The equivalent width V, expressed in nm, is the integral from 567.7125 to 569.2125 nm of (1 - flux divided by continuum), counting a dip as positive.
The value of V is 0.03 nm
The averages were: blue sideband 54.6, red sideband 53.4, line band 52.7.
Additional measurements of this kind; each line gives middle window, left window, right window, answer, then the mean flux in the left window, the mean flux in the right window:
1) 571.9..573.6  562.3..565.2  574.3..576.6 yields -0.096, 55.2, 56.1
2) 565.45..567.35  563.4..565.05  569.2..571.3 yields 0.101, 56.5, 53.7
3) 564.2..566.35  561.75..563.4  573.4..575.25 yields 0.097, 54.3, 56.9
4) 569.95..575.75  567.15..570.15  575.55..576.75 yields -0.174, 54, 54.7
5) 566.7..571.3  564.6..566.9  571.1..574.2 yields 0.083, 52.6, 57.3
